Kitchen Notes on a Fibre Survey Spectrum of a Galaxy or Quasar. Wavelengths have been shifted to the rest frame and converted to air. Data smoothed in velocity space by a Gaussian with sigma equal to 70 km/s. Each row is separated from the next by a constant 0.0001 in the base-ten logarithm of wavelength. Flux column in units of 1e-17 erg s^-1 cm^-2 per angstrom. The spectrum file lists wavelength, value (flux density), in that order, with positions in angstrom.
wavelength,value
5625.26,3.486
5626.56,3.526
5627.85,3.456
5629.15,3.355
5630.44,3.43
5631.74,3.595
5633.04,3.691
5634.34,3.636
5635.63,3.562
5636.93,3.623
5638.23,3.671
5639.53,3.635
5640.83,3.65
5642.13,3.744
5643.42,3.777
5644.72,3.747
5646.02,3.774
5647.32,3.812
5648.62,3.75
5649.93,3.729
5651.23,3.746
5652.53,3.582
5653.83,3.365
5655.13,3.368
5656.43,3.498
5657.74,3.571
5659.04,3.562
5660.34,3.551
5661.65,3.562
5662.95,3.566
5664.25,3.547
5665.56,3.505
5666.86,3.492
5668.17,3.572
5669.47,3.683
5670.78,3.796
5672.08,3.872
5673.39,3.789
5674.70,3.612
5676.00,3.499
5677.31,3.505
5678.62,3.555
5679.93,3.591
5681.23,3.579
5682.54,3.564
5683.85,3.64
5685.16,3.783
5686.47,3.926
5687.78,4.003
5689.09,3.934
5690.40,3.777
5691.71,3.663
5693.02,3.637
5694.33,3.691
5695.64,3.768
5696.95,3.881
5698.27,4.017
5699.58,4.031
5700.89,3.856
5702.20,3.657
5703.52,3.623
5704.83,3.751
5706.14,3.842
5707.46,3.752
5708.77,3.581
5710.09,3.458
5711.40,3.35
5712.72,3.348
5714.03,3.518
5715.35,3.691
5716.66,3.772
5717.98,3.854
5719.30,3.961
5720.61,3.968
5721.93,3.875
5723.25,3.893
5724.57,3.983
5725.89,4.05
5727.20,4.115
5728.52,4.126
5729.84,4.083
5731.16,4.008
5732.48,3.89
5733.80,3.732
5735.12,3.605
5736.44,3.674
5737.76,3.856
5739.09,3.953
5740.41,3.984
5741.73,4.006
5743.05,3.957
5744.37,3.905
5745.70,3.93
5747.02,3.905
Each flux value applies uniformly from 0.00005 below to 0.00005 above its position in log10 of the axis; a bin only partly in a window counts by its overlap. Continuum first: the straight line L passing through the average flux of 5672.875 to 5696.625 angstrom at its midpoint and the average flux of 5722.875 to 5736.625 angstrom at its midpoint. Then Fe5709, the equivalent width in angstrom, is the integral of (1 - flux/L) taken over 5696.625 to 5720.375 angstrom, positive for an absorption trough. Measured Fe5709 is 0.62 angstrom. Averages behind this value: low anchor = 3.7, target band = 3.72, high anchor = 3.93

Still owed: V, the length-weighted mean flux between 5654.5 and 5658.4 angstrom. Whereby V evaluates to 3.48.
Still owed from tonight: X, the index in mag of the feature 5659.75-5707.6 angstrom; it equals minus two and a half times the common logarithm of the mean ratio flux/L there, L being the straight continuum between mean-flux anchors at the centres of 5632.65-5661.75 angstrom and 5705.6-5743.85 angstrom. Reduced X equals 0.01 mag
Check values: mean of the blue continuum 3.64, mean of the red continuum 3.82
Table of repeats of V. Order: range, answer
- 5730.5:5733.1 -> 3.95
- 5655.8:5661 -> 3.54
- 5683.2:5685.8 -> 3.71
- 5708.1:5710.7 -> 3.52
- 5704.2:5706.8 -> 3.8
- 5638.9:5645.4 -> 3.71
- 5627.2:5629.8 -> 3.42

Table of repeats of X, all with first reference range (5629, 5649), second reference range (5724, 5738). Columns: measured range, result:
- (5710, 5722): 0.06 mag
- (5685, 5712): 0.02 mag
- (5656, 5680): 0.04 mag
